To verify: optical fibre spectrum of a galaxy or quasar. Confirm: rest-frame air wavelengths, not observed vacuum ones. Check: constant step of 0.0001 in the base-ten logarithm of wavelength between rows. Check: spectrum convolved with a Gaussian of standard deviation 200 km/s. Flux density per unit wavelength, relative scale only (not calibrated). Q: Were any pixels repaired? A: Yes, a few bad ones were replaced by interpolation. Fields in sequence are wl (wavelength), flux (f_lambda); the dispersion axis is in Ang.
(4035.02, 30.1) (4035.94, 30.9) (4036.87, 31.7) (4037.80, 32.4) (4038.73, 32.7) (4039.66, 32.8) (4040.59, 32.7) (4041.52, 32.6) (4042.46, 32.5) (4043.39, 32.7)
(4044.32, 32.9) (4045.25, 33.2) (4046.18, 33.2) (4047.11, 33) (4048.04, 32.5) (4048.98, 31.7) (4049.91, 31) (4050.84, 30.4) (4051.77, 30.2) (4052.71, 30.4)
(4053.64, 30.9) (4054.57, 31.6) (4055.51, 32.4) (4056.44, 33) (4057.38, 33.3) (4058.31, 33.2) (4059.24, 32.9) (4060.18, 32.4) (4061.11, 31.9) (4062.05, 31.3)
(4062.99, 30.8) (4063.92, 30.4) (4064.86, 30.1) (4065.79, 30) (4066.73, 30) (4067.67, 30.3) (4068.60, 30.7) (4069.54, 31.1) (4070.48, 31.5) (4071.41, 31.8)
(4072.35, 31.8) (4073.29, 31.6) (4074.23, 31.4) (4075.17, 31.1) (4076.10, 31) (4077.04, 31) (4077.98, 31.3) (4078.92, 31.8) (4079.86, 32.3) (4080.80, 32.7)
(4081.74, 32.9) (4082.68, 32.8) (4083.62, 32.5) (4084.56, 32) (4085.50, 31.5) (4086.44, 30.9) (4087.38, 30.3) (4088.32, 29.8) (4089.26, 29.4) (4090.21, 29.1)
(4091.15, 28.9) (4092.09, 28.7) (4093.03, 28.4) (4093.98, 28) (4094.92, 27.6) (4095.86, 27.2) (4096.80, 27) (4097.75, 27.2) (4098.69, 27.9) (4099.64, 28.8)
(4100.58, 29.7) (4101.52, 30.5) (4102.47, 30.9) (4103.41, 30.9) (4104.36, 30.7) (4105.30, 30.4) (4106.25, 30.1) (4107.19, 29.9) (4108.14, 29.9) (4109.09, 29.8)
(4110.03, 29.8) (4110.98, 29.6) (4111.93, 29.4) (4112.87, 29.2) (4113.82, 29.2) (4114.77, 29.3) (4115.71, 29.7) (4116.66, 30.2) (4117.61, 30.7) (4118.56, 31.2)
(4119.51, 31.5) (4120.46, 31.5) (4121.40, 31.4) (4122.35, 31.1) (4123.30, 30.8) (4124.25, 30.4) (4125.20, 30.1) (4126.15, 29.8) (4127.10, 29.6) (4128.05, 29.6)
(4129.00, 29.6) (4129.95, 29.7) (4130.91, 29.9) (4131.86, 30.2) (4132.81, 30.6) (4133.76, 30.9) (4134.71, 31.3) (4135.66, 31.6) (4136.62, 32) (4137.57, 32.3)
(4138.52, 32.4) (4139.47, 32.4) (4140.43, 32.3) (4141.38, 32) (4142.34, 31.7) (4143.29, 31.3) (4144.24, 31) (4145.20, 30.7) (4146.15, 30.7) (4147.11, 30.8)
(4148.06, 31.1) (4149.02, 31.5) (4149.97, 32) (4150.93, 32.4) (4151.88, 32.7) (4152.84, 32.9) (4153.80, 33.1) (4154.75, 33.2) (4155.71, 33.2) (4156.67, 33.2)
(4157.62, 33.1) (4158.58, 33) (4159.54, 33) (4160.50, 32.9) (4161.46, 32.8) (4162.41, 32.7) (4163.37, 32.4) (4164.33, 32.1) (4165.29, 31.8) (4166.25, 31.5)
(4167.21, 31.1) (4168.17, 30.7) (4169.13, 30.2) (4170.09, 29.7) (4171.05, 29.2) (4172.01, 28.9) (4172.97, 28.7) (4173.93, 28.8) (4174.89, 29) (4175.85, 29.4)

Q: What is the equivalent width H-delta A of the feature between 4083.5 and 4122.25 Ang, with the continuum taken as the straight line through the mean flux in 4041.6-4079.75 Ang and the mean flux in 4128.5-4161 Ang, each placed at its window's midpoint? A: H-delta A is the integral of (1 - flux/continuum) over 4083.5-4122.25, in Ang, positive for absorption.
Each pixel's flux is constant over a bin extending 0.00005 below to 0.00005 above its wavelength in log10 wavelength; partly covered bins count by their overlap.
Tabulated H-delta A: 2.4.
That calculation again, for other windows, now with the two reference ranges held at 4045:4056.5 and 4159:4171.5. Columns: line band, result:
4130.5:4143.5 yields 0.04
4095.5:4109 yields 0.96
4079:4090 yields 0.06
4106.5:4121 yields 0.72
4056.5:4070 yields 0.15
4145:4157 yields -0.21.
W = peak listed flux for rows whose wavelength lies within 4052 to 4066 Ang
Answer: 33.3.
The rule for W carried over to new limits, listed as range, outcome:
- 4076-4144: 32.9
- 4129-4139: 32.4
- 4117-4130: 31.5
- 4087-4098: 30.3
